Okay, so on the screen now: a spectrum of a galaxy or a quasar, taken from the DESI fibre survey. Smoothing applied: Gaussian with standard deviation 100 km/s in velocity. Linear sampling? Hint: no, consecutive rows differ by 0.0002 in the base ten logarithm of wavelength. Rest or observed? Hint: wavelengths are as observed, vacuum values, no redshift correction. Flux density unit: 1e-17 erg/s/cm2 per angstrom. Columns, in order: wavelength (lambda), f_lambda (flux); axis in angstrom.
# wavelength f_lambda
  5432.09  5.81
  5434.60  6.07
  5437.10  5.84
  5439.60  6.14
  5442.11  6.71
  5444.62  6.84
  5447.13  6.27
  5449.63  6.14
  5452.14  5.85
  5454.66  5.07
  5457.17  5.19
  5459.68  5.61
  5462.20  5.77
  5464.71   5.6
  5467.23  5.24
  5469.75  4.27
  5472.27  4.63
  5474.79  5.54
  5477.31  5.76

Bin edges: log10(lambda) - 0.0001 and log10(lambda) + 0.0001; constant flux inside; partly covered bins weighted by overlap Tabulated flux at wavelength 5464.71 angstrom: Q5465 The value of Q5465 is 5.6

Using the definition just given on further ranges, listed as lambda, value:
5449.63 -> 6.14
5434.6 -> 6.07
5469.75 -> 4.27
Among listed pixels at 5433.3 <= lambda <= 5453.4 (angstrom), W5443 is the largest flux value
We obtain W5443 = 6.84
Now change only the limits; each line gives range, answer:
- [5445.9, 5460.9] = 6.27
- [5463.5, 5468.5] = 5.6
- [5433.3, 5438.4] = 6.07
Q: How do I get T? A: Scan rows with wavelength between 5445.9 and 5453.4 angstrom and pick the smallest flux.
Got 5.85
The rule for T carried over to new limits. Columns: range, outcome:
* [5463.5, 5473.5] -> 4.27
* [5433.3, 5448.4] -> 5.84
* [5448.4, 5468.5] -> 5.07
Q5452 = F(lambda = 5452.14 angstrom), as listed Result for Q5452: 5.85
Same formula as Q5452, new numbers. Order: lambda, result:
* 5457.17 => 5.19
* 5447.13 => 6.27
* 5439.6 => 6.14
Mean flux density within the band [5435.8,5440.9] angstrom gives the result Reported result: 6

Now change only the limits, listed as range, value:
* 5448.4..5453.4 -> 5.99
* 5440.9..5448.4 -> 6.61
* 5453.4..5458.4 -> 5.13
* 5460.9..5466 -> 5.68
